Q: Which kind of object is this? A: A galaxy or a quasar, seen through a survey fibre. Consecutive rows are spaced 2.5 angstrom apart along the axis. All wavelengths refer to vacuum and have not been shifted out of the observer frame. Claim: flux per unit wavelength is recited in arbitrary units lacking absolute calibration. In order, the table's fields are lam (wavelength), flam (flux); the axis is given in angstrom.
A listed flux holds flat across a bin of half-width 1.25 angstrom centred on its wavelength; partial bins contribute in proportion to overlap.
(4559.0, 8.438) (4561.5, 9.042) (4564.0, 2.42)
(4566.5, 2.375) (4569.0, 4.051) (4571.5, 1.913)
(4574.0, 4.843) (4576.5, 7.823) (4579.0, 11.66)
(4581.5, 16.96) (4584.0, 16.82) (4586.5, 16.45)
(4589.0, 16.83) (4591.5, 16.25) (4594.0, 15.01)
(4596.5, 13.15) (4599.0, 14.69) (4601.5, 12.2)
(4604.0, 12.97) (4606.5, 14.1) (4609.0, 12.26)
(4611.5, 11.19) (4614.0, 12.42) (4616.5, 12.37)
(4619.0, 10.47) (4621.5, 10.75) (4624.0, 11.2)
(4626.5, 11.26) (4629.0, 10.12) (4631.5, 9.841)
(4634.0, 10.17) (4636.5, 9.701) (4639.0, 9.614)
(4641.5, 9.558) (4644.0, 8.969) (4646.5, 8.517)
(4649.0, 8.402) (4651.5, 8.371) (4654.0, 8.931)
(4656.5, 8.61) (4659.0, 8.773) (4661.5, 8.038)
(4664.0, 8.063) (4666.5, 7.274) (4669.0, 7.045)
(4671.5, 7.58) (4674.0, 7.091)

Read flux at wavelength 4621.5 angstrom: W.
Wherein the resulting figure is 10.75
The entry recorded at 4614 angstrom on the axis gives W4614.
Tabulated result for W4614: 12.42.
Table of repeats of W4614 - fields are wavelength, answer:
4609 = 12.26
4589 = 16.83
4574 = 4.843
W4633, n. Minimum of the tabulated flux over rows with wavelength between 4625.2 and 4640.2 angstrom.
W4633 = 9.614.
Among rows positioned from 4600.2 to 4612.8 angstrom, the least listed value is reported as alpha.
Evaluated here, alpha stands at 11.19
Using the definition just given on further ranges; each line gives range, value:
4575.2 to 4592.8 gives 7.823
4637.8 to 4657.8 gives 8.371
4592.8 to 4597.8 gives 13.15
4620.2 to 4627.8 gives 10.75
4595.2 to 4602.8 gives 12.2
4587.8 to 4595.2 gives 15.01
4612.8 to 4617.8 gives 12.37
